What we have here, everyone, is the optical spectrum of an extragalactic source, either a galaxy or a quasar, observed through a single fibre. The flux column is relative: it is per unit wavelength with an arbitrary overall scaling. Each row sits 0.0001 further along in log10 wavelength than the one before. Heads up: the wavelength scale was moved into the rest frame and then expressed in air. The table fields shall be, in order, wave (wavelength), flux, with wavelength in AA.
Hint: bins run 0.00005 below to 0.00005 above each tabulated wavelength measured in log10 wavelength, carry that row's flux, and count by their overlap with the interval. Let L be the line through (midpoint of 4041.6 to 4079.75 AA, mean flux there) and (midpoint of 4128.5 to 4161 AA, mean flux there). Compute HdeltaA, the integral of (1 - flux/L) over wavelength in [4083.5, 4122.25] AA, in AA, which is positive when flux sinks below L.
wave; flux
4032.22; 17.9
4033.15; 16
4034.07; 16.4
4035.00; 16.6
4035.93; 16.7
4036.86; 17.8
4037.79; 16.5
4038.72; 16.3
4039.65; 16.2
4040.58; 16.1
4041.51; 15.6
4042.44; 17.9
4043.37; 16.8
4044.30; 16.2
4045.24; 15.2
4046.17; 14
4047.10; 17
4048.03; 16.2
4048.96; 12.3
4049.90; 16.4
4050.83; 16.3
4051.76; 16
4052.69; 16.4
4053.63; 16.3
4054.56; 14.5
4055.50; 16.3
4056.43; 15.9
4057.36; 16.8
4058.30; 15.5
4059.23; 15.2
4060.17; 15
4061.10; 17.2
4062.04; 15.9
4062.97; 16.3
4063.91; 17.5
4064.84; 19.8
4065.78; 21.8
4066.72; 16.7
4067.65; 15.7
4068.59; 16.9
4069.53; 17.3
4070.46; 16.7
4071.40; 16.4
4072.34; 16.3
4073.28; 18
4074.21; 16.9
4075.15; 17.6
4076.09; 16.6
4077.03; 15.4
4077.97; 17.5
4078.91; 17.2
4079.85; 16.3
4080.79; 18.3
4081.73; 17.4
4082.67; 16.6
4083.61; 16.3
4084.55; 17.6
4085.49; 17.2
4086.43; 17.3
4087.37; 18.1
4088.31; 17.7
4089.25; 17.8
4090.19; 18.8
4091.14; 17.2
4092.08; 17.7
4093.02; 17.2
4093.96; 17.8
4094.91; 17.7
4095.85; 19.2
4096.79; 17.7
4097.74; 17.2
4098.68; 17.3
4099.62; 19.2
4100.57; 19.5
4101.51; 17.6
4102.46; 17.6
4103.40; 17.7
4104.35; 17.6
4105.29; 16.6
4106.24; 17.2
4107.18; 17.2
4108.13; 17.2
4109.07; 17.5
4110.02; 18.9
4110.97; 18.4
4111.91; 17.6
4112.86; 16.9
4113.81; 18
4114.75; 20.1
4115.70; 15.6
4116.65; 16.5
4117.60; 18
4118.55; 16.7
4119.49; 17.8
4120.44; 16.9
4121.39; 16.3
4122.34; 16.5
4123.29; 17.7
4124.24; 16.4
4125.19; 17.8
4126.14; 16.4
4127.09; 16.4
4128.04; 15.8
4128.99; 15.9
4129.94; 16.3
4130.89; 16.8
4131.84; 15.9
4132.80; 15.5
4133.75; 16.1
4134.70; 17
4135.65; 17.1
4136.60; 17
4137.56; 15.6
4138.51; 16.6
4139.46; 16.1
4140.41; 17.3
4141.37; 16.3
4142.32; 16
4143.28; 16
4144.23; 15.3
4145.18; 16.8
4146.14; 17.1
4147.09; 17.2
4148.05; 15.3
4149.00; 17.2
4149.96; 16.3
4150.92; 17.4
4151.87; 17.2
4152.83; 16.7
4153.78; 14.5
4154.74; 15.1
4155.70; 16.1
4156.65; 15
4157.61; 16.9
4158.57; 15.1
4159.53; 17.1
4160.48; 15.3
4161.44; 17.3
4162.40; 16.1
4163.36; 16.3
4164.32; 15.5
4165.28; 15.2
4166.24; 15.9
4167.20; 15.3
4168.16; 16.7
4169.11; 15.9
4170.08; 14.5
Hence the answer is -2.9 AA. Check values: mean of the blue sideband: 16.5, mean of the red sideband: 16.3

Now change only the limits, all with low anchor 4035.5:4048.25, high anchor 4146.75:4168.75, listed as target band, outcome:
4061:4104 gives -3.3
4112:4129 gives -0.9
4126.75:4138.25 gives -0.1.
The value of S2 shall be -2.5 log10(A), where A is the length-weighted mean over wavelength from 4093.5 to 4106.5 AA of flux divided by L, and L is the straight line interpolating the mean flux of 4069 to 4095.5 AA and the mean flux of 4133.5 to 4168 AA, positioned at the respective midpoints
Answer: -0.05 mag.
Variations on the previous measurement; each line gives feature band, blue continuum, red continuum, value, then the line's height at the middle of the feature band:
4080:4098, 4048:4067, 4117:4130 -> -0.06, 16.6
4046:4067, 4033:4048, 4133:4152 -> 0.00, 16.4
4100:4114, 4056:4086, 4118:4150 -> -0.06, 16.7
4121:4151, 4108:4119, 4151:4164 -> 0.02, 16.8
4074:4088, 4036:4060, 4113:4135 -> -0.05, 16.3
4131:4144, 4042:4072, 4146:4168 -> -0.01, 16.2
